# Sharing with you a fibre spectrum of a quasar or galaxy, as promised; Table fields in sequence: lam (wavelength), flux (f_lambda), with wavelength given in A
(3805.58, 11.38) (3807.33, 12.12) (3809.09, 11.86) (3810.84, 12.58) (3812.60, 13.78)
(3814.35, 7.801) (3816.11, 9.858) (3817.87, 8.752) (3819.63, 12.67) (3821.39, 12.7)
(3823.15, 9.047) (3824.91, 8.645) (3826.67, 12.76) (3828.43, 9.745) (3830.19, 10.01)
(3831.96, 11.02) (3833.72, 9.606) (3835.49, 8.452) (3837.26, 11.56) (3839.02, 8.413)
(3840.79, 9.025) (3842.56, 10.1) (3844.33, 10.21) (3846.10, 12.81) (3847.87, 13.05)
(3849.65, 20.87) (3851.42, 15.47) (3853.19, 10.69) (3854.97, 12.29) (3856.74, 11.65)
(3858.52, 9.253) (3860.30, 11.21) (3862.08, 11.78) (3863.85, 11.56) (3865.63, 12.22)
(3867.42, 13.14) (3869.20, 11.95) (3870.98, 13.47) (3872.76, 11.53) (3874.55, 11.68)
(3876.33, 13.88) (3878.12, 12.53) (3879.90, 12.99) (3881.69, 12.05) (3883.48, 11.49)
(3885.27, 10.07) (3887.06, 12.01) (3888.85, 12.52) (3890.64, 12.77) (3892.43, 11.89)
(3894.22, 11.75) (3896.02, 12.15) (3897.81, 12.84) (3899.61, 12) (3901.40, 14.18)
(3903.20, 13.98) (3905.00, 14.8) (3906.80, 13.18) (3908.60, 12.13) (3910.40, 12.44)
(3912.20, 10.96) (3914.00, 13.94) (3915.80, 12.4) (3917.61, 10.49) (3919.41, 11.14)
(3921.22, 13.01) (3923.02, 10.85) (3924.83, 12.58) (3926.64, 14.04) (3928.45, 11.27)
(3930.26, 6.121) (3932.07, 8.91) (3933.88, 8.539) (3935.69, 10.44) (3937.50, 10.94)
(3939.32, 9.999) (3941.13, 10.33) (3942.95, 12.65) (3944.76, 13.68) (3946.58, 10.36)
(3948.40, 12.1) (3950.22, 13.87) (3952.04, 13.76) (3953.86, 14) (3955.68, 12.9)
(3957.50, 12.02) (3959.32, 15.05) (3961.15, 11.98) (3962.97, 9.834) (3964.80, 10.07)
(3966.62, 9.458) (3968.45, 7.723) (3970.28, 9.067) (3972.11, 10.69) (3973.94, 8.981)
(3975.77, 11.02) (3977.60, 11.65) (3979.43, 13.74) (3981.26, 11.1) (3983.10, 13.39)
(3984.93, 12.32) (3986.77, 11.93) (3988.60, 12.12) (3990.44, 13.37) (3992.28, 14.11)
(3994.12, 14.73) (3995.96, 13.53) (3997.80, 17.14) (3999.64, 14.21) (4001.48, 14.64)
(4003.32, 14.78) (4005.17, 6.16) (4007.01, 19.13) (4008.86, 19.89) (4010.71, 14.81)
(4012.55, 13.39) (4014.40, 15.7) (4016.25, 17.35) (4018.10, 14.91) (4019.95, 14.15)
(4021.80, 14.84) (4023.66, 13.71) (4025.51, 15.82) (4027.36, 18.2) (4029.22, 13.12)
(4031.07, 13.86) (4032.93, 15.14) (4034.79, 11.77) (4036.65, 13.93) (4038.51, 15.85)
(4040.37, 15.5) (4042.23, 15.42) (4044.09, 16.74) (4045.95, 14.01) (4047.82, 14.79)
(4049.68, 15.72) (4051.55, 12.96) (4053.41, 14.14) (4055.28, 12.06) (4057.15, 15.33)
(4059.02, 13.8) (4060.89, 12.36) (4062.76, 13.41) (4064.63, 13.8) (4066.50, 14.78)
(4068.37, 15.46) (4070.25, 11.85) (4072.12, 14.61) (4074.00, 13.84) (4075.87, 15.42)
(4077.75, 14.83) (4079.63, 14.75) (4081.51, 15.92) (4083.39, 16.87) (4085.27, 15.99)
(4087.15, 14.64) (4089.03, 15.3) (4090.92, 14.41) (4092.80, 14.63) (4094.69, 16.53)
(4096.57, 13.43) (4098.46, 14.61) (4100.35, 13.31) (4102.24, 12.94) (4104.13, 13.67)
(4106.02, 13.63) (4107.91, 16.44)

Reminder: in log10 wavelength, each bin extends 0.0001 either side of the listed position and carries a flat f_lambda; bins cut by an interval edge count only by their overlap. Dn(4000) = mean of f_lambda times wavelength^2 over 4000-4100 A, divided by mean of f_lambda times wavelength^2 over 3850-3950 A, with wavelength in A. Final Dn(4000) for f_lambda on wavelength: 1.3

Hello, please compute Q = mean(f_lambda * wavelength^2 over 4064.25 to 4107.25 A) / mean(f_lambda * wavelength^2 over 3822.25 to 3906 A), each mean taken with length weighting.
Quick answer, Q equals 1.37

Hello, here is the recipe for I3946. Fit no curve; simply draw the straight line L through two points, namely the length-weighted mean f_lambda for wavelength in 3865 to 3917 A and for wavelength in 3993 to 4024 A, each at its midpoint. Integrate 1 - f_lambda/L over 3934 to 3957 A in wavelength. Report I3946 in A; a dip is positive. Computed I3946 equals 2.81 A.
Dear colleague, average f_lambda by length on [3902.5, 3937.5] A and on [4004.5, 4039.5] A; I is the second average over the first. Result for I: 1.28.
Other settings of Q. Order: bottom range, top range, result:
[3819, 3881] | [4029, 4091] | 1.38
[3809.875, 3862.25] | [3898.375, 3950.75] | 1.10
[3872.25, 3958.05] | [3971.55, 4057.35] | 1.24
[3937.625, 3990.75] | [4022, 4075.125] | 1.28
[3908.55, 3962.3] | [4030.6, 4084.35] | 1.31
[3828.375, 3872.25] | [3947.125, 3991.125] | 1.07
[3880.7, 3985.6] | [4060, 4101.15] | 1.34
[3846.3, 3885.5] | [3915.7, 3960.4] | 0.96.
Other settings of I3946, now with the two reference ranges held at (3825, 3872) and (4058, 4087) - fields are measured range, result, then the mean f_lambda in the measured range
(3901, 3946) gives 3.12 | 11.7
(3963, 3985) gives 4.27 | 10.7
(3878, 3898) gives 0.09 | 12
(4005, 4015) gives -1.29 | 15.5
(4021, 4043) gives -1.21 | 14.8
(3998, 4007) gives 0.07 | 13.5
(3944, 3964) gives 0.46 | 12.7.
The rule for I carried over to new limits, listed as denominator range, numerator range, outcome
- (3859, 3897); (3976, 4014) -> 1.14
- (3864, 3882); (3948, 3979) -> 0.91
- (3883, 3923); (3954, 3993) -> 0.94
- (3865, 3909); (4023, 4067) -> 1.15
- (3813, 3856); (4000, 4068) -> 1.32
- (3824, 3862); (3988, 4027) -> 1.31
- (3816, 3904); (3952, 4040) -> 1.14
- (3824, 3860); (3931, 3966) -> 1.03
